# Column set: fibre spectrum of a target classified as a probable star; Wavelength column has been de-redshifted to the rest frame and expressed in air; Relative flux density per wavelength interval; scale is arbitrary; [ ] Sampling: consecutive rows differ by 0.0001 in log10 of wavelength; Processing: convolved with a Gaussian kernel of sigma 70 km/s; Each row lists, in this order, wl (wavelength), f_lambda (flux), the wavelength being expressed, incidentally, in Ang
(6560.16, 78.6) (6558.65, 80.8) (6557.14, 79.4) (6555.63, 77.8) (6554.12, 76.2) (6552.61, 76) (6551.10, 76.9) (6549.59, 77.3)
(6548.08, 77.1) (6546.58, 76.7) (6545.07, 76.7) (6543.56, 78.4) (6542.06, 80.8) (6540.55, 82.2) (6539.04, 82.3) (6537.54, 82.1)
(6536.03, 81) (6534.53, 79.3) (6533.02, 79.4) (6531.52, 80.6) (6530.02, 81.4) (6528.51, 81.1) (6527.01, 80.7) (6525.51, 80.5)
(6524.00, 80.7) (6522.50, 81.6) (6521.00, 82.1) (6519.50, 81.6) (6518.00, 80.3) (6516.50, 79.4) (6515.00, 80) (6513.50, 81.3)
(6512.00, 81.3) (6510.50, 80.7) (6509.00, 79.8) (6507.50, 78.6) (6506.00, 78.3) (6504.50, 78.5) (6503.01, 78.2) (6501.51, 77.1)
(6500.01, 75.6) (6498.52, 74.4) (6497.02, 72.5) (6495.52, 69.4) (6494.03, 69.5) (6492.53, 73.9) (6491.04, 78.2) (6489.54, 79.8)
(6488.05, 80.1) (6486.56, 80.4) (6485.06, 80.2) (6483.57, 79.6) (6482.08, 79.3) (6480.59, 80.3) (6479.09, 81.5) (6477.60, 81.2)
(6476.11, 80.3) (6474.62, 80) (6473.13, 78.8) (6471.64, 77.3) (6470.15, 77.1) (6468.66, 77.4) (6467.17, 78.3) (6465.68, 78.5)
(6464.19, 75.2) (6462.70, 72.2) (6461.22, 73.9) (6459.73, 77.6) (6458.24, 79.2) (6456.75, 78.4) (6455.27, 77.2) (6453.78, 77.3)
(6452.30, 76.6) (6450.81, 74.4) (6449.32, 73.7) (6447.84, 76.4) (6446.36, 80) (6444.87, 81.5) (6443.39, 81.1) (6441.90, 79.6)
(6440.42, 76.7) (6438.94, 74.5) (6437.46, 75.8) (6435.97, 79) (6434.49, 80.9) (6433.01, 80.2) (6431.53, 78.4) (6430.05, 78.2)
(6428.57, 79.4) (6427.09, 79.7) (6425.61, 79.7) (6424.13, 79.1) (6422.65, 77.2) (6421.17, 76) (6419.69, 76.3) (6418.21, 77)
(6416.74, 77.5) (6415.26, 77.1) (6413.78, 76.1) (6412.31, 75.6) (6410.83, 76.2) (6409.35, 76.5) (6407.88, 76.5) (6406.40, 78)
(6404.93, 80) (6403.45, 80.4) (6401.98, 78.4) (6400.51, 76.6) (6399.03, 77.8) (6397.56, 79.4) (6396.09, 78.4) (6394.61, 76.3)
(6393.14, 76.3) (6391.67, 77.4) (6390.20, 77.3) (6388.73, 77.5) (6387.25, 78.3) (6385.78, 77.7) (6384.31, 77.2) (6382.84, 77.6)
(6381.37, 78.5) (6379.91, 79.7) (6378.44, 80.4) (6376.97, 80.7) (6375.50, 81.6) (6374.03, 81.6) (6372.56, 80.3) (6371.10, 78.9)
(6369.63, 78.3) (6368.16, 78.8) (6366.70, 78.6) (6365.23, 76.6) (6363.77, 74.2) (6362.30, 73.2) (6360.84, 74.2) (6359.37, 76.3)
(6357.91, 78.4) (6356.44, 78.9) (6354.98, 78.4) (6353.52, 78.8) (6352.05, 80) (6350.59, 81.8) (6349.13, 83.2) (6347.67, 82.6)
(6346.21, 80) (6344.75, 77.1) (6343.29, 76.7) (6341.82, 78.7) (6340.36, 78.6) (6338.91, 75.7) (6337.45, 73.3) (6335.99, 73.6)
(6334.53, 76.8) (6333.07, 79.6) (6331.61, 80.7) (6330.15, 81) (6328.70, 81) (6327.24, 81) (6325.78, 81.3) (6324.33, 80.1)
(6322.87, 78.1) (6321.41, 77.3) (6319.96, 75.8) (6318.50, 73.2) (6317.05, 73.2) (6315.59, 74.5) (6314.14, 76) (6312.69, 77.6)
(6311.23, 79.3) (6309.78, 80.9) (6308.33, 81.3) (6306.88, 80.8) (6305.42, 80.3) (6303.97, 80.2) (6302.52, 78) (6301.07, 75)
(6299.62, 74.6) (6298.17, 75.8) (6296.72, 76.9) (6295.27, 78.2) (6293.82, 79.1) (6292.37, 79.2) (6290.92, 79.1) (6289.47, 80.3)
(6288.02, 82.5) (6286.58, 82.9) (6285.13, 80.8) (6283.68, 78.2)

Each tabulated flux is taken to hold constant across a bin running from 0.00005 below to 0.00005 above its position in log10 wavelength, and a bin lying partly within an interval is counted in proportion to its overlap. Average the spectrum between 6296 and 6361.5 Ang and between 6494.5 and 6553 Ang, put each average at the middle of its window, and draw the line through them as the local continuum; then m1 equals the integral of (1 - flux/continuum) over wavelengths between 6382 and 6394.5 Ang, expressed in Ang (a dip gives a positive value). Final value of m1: 0.2 Ang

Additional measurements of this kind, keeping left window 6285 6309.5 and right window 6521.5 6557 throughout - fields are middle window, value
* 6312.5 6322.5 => 0.5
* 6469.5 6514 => 0.7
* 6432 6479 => 0.9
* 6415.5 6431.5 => 0.3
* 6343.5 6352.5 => -0.2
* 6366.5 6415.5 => 0.6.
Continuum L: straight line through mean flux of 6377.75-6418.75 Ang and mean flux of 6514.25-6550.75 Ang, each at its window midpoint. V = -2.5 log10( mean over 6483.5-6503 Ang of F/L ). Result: 0.045 mag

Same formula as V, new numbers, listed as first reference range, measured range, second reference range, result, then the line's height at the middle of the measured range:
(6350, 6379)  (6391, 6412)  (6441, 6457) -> 0.007 mag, 78.2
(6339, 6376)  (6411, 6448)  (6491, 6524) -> 0.002 mag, 78.3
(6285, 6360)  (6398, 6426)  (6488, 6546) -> 0.017 mag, 78.7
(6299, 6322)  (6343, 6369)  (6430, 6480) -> -0.010 mag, 77.6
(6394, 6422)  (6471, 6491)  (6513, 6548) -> -0.010 mag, 79.2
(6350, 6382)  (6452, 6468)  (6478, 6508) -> 0.012 mag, 77.6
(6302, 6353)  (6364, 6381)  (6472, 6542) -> -0.010 mag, 78.7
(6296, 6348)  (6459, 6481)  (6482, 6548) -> 0.011 mag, 78.7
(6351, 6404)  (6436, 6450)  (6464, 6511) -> 0.002 mag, 78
